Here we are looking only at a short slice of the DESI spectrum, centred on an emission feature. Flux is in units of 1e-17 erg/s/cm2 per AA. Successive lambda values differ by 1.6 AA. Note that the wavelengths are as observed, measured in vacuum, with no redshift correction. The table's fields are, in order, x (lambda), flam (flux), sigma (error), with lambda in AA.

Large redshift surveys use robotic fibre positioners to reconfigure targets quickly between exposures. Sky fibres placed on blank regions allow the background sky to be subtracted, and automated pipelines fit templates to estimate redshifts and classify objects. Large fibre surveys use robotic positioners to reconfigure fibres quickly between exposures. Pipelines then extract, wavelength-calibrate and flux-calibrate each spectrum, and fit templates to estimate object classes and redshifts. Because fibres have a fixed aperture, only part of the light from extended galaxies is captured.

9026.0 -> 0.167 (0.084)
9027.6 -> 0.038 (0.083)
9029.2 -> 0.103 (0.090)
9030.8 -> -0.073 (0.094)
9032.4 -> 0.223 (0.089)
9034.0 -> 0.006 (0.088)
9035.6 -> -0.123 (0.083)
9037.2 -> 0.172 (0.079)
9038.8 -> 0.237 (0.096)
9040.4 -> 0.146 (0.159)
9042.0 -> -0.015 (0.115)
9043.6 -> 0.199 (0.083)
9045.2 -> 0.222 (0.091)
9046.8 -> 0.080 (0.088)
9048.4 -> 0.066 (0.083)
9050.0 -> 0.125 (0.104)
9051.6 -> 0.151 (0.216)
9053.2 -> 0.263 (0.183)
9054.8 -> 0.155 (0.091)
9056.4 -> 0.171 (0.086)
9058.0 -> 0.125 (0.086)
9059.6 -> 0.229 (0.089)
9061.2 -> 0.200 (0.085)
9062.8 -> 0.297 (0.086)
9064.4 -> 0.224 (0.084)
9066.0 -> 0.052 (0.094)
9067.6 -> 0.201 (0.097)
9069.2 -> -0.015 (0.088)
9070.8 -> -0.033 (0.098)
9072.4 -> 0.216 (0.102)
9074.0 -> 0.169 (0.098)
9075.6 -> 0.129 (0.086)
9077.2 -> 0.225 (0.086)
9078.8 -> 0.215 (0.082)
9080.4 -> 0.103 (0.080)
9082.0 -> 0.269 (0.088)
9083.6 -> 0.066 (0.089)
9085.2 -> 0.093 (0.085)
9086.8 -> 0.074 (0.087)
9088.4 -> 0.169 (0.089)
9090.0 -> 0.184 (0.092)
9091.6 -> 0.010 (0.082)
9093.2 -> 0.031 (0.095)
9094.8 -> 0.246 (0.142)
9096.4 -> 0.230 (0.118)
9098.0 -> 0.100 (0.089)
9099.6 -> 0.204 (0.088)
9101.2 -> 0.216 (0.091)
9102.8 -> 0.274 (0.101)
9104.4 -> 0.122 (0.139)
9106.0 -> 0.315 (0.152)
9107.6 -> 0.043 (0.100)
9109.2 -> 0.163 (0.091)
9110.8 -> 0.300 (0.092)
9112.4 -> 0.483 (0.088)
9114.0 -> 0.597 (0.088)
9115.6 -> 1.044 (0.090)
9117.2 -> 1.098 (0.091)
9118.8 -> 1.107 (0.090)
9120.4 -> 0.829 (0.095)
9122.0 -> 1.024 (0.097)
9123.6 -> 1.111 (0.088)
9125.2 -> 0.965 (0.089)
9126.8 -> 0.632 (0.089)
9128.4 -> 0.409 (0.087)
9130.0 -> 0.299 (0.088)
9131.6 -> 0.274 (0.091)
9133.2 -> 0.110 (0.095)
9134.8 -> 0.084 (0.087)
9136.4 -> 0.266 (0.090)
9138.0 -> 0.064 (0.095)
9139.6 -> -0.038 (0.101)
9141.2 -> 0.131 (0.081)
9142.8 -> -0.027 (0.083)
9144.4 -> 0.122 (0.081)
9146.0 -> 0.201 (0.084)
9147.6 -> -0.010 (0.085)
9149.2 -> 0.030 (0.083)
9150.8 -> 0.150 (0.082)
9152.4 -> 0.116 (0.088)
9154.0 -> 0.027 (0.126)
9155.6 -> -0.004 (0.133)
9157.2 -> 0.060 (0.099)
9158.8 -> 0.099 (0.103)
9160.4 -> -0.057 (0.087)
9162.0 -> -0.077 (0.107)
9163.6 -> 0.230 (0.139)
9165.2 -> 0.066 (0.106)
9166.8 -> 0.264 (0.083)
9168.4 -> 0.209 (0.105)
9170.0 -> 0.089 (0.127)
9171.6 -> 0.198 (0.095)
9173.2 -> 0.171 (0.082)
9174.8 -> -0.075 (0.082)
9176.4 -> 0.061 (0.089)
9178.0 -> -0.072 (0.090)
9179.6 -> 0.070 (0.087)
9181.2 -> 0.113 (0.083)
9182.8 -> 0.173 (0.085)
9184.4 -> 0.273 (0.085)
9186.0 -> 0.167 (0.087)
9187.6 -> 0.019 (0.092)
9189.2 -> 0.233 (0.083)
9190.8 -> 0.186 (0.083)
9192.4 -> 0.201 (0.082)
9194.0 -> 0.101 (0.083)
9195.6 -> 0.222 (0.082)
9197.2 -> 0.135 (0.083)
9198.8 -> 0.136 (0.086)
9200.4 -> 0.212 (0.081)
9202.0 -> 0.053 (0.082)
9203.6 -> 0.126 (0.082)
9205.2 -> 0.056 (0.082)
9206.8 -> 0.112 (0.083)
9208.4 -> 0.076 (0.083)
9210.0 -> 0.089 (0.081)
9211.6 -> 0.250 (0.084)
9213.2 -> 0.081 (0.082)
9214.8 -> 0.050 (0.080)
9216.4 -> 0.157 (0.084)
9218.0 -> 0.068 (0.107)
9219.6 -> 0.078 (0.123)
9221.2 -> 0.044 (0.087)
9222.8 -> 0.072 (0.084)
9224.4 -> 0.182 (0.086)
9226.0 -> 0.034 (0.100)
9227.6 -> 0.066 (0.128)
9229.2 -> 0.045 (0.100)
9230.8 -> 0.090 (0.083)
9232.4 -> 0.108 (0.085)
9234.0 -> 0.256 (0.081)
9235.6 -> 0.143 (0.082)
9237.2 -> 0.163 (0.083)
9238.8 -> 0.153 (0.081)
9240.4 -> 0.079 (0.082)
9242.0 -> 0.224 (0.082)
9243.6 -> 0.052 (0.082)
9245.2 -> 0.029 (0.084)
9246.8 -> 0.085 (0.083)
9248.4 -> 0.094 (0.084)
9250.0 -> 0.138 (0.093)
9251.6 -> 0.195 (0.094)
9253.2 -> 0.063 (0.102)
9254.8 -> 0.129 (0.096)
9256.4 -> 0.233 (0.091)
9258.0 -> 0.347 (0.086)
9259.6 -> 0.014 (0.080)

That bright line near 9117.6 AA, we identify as [O II] 3727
